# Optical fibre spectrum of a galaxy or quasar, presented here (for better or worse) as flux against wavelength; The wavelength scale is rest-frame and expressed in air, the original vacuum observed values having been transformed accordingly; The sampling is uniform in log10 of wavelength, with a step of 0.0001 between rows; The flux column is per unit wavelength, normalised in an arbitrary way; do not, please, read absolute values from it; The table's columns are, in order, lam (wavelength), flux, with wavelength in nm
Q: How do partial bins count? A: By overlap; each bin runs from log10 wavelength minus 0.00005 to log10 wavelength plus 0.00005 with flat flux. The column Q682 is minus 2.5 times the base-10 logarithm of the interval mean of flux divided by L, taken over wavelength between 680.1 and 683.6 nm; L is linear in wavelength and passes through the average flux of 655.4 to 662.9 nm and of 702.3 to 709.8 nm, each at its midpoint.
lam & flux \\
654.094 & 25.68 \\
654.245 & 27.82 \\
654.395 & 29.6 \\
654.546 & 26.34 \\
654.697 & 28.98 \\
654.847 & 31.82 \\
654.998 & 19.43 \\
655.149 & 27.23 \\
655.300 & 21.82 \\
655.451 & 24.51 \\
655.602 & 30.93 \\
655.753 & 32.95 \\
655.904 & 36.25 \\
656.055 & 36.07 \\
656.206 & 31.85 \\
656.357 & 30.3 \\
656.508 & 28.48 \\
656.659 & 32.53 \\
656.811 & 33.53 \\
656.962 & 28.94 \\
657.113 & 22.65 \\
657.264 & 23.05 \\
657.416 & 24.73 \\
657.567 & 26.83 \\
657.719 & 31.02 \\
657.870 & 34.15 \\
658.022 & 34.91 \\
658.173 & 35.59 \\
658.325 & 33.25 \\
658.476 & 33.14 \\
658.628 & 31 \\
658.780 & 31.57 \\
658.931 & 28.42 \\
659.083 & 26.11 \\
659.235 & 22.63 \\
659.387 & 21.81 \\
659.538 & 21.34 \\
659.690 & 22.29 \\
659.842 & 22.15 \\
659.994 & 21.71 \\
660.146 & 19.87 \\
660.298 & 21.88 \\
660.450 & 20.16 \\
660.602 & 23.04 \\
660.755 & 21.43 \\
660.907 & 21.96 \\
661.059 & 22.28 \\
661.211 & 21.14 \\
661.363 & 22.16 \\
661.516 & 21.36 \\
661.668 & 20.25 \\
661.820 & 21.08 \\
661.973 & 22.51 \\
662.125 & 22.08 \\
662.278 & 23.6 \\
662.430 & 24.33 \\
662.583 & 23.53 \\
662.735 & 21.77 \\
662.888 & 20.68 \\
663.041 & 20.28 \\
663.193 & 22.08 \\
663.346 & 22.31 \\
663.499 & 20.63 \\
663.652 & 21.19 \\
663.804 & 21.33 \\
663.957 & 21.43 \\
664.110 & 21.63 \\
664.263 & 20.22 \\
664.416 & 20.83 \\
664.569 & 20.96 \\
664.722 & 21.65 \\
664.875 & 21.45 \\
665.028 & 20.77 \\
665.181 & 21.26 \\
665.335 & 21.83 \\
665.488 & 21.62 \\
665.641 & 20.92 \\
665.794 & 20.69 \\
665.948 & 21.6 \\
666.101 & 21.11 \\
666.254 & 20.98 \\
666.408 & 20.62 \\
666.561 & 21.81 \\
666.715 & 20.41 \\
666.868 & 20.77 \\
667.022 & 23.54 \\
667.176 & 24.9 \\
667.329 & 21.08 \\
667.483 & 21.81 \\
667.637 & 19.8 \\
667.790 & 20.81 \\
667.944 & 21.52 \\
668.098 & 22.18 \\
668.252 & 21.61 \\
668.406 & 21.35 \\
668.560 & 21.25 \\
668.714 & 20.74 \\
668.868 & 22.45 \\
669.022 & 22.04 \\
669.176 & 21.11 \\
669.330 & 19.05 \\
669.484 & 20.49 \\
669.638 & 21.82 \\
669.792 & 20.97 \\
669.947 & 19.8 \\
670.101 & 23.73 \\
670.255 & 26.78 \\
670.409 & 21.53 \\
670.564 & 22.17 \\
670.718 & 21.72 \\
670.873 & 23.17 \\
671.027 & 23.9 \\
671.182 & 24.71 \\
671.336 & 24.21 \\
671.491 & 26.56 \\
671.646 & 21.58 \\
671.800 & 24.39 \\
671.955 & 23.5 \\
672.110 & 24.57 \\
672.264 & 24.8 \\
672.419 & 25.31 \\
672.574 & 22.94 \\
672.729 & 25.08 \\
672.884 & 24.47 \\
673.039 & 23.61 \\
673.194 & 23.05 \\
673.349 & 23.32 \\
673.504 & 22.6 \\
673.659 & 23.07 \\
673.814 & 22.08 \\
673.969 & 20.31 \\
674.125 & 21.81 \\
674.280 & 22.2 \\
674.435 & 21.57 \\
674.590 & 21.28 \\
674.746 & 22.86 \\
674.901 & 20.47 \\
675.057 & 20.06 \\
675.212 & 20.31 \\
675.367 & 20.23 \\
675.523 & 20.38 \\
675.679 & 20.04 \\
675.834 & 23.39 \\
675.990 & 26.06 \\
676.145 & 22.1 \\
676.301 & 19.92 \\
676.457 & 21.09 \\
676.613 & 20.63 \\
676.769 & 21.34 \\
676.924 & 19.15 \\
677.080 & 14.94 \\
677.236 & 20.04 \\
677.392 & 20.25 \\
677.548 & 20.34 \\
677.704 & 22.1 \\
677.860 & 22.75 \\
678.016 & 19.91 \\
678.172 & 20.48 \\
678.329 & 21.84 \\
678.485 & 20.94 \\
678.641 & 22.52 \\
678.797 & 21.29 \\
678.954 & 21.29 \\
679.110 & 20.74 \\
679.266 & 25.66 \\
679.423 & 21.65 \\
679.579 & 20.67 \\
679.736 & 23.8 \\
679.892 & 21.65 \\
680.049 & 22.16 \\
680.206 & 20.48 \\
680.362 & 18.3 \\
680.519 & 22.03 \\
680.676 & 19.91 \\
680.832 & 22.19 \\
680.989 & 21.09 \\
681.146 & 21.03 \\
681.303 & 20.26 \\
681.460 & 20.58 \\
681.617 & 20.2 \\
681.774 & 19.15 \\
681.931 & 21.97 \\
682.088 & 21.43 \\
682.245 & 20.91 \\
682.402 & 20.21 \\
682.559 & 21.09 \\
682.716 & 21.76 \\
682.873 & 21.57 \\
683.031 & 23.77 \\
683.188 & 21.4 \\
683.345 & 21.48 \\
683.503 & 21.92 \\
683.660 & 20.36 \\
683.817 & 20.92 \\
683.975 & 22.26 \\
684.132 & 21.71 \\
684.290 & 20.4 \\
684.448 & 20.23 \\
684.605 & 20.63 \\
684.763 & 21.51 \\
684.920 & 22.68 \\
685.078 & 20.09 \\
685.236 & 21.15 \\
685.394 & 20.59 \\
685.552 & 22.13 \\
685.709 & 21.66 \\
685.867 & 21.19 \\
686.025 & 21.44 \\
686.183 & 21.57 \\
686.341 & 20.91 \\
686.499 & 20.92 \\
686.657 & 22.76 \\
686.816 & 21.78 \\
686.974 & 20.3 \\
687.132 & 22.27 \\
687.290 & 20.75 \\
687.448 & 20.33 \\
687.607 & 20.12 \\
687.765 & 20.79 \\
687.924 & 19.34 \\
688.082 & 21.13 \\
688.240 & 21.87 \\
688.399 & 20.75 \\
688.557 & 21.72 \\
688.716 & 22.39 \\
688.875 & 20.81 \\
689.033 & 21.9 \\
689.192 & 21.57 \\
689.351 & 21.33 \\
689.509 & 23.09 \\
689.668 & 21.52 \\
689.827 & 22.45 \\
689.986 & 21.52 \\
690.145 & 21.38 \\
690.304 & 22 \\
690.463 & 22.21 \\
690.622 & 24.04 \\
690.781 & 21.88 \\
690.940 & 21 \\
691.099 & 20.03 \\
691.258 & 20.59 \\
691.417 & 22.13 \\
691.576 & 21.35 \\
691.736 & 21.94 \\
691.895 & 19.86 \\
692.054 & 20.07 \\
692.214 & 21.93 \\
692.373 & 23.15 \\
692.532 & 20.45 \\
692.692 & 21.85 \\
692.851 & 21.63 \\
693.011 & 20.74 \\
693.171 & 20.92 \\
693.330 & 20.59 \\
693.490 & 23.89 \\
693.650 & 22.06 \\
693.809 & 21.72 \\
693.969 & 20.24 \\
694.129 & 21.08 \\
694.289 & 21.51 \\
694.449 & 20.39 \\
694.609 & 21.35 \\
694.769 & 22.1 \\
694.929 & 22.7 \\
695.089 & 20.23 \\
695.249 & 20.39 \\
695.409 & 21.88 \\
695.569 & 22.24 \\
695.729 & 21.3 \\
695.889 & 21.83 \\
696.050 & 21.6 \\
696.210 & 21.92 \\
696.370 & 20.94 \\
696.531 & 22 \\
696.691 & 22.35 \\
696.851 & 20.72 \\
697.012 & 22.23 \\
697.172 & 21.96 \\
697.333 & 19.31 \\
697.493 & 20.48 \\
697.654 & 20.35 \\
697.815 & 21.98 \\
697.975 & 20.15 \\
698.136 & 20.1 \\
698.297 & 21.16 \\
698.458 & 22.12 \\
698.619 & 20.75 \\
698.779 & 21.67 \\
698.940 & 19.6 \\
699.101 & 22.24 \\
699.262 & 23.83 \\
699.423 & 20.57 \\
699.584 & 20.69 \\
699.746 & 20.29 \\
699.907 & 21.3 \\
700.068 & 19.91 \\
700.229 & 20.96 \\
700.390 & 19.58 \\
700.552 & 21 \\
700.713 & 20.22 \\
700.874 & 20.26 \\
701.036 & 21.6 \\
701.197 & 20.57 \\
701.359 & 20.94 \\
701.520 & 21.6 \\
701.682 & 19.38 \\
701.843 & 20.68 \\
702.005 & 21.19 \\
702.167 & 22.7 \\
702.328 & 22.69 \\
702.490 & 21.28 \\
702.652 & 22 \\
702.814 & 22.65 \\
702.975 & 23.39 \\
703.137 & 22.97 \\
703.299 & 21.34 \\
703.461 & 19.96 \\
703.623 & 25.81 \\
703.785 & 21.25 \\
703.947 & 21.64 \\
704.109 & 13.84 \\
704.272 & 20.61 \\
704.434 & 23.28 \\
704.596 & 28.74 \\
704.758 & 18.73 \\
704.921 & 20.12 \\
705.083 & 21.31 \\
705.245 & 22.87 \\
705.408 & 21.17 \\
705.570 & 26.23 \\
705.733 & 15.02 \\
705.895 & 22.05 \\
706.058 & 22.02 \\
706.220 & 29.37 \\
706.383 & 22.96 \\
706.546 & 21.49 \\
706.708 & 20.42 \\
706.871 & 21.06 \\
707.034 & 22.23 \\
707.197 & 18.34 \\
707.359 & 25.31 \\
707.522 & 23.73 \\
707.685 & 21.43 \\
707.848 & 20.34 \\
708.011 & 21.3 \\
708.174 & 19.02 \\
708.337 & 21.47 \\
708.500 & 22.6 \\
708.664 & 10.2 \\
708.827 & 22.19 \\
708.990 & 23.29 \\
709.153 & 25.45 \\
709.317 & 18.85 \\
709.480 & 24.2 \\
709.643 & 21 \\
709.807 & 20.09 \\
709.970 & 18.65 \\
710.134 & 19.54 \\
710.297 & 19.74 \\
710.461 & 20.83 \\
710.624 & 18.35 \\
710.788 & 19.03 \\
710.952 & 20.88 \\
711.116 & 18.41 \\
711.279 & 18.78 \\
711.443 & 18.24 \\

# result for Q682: 0.14 mag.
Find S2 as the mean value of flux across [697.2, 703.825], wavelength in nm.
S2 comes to 21.2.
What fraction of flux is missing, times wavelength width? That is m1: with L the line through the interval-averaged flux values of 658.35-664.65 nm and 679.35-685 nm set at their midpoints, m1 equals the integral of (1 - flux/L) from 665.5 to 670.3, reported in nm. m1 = 0.167 nm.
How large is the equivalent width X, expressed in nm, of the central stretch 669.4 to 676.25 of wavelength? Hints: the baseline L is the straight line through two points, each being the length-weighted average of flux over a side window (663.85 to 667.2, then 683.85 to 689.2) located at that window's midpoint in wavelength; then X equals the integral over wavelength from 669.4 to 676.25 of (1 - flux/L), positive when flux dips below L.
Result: -0.446 nm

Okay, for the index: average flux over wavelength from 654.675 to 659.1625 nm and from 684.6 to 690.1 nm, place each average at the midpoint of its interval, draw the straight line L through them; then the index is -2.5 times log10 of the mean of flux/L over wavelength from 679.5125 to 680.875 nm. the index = 0.10 mag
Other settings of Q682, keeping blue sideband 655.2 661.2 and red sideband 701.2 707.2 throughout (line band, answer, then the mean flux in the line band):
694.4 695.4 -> 0.078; 21.3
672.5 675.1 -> 0.136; 22.4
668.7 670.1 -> 0.224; 21.1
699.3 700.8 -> 0.083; 20.6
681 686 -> 0.147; 21.2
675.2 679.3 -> 0.185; 21.1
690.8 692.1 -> 0.114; 20.9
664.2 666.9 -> 0.244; 21.1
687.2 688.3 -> 0.152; 20.6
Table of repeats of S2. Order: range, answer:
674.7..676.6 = 21.4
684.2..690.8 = 21.4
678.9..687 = 21.3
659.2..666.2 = 21.6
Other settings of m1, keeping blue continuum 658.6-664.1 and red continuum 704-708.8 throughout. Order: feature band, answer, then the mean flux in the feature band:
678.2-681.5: 0.09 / 21.4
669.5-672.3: -0.13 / 23.3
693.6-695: 0.01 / 21.4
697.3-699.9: 0.06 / 21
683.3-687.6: 0.12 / 21.2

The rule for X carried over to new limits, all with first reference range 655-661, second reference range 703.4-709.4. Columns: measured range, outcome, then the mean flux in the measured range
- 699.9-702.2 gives 0.15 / 20.7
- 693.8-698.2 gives 0.29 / 21.2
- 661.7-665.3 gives 0.69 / 21.6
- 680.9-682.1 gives 0.19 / 20.7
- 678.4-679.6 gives 0.14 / 21.9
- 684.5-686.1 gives 0.18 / 21.3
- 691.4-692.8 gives 0.11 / 21.4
